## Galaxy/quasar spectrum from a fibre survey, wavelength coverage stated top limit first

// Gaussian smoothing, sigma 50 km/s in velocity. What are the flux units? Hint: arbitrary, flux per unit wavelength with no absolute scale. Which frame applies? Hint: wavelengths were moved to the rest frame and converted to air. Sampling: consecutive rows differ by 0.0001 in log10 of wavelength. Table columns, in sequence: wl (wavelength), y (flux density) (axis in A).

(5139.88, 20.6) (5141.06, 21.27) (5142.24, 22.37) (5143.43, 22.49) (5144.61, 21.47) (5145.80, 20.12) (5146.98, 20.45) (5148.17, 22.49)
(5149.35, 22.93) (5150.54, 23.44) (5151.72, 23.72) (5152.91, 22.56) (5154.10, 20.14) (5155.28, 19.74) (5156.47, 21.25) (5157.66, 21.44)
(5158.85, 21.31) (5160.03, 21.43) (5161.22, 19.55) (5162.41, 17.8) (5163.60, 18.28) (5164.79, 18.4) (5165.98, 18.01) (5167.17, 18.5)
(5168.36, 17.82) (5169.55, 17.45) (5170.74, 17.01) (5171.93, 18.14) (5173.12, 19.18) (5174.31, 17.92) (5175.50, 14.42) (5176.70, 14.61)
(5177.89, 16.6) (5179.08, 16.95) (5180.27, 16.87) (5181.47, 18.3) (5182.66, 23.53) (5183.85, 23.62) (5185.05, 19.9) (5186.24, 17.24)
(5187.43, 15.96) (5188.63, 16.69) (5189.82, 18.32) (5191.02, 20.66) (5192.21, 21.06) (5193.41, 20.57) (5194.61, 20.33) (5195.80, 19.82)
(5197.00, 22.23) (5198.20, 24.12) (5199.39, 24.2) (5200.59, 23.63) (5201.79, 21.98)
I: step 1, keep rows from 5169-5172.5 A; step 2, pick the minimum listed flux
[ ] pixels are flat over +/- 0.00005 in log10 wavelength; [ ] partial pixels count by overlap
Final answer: 17.01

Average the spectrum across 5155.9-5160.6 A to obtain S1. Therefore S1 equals 21.4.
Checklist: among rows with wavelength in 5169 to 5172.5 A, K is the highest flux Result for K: 18.14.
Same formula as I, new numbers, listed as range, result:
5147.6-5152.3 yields 22.49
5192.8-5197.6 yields 19.82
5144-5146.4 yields 20.12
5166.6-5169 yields 17.82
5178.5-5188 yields 15.96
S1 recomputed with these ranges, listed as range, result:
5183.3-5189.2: 18.6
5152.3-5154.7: 21.4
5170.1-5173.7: 18.1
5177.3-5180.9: 16.8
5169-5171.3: 17.2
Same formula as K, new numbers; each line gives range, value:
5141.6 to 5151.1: 23.44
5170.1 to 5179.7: 19.18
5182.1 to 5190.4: 23.62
